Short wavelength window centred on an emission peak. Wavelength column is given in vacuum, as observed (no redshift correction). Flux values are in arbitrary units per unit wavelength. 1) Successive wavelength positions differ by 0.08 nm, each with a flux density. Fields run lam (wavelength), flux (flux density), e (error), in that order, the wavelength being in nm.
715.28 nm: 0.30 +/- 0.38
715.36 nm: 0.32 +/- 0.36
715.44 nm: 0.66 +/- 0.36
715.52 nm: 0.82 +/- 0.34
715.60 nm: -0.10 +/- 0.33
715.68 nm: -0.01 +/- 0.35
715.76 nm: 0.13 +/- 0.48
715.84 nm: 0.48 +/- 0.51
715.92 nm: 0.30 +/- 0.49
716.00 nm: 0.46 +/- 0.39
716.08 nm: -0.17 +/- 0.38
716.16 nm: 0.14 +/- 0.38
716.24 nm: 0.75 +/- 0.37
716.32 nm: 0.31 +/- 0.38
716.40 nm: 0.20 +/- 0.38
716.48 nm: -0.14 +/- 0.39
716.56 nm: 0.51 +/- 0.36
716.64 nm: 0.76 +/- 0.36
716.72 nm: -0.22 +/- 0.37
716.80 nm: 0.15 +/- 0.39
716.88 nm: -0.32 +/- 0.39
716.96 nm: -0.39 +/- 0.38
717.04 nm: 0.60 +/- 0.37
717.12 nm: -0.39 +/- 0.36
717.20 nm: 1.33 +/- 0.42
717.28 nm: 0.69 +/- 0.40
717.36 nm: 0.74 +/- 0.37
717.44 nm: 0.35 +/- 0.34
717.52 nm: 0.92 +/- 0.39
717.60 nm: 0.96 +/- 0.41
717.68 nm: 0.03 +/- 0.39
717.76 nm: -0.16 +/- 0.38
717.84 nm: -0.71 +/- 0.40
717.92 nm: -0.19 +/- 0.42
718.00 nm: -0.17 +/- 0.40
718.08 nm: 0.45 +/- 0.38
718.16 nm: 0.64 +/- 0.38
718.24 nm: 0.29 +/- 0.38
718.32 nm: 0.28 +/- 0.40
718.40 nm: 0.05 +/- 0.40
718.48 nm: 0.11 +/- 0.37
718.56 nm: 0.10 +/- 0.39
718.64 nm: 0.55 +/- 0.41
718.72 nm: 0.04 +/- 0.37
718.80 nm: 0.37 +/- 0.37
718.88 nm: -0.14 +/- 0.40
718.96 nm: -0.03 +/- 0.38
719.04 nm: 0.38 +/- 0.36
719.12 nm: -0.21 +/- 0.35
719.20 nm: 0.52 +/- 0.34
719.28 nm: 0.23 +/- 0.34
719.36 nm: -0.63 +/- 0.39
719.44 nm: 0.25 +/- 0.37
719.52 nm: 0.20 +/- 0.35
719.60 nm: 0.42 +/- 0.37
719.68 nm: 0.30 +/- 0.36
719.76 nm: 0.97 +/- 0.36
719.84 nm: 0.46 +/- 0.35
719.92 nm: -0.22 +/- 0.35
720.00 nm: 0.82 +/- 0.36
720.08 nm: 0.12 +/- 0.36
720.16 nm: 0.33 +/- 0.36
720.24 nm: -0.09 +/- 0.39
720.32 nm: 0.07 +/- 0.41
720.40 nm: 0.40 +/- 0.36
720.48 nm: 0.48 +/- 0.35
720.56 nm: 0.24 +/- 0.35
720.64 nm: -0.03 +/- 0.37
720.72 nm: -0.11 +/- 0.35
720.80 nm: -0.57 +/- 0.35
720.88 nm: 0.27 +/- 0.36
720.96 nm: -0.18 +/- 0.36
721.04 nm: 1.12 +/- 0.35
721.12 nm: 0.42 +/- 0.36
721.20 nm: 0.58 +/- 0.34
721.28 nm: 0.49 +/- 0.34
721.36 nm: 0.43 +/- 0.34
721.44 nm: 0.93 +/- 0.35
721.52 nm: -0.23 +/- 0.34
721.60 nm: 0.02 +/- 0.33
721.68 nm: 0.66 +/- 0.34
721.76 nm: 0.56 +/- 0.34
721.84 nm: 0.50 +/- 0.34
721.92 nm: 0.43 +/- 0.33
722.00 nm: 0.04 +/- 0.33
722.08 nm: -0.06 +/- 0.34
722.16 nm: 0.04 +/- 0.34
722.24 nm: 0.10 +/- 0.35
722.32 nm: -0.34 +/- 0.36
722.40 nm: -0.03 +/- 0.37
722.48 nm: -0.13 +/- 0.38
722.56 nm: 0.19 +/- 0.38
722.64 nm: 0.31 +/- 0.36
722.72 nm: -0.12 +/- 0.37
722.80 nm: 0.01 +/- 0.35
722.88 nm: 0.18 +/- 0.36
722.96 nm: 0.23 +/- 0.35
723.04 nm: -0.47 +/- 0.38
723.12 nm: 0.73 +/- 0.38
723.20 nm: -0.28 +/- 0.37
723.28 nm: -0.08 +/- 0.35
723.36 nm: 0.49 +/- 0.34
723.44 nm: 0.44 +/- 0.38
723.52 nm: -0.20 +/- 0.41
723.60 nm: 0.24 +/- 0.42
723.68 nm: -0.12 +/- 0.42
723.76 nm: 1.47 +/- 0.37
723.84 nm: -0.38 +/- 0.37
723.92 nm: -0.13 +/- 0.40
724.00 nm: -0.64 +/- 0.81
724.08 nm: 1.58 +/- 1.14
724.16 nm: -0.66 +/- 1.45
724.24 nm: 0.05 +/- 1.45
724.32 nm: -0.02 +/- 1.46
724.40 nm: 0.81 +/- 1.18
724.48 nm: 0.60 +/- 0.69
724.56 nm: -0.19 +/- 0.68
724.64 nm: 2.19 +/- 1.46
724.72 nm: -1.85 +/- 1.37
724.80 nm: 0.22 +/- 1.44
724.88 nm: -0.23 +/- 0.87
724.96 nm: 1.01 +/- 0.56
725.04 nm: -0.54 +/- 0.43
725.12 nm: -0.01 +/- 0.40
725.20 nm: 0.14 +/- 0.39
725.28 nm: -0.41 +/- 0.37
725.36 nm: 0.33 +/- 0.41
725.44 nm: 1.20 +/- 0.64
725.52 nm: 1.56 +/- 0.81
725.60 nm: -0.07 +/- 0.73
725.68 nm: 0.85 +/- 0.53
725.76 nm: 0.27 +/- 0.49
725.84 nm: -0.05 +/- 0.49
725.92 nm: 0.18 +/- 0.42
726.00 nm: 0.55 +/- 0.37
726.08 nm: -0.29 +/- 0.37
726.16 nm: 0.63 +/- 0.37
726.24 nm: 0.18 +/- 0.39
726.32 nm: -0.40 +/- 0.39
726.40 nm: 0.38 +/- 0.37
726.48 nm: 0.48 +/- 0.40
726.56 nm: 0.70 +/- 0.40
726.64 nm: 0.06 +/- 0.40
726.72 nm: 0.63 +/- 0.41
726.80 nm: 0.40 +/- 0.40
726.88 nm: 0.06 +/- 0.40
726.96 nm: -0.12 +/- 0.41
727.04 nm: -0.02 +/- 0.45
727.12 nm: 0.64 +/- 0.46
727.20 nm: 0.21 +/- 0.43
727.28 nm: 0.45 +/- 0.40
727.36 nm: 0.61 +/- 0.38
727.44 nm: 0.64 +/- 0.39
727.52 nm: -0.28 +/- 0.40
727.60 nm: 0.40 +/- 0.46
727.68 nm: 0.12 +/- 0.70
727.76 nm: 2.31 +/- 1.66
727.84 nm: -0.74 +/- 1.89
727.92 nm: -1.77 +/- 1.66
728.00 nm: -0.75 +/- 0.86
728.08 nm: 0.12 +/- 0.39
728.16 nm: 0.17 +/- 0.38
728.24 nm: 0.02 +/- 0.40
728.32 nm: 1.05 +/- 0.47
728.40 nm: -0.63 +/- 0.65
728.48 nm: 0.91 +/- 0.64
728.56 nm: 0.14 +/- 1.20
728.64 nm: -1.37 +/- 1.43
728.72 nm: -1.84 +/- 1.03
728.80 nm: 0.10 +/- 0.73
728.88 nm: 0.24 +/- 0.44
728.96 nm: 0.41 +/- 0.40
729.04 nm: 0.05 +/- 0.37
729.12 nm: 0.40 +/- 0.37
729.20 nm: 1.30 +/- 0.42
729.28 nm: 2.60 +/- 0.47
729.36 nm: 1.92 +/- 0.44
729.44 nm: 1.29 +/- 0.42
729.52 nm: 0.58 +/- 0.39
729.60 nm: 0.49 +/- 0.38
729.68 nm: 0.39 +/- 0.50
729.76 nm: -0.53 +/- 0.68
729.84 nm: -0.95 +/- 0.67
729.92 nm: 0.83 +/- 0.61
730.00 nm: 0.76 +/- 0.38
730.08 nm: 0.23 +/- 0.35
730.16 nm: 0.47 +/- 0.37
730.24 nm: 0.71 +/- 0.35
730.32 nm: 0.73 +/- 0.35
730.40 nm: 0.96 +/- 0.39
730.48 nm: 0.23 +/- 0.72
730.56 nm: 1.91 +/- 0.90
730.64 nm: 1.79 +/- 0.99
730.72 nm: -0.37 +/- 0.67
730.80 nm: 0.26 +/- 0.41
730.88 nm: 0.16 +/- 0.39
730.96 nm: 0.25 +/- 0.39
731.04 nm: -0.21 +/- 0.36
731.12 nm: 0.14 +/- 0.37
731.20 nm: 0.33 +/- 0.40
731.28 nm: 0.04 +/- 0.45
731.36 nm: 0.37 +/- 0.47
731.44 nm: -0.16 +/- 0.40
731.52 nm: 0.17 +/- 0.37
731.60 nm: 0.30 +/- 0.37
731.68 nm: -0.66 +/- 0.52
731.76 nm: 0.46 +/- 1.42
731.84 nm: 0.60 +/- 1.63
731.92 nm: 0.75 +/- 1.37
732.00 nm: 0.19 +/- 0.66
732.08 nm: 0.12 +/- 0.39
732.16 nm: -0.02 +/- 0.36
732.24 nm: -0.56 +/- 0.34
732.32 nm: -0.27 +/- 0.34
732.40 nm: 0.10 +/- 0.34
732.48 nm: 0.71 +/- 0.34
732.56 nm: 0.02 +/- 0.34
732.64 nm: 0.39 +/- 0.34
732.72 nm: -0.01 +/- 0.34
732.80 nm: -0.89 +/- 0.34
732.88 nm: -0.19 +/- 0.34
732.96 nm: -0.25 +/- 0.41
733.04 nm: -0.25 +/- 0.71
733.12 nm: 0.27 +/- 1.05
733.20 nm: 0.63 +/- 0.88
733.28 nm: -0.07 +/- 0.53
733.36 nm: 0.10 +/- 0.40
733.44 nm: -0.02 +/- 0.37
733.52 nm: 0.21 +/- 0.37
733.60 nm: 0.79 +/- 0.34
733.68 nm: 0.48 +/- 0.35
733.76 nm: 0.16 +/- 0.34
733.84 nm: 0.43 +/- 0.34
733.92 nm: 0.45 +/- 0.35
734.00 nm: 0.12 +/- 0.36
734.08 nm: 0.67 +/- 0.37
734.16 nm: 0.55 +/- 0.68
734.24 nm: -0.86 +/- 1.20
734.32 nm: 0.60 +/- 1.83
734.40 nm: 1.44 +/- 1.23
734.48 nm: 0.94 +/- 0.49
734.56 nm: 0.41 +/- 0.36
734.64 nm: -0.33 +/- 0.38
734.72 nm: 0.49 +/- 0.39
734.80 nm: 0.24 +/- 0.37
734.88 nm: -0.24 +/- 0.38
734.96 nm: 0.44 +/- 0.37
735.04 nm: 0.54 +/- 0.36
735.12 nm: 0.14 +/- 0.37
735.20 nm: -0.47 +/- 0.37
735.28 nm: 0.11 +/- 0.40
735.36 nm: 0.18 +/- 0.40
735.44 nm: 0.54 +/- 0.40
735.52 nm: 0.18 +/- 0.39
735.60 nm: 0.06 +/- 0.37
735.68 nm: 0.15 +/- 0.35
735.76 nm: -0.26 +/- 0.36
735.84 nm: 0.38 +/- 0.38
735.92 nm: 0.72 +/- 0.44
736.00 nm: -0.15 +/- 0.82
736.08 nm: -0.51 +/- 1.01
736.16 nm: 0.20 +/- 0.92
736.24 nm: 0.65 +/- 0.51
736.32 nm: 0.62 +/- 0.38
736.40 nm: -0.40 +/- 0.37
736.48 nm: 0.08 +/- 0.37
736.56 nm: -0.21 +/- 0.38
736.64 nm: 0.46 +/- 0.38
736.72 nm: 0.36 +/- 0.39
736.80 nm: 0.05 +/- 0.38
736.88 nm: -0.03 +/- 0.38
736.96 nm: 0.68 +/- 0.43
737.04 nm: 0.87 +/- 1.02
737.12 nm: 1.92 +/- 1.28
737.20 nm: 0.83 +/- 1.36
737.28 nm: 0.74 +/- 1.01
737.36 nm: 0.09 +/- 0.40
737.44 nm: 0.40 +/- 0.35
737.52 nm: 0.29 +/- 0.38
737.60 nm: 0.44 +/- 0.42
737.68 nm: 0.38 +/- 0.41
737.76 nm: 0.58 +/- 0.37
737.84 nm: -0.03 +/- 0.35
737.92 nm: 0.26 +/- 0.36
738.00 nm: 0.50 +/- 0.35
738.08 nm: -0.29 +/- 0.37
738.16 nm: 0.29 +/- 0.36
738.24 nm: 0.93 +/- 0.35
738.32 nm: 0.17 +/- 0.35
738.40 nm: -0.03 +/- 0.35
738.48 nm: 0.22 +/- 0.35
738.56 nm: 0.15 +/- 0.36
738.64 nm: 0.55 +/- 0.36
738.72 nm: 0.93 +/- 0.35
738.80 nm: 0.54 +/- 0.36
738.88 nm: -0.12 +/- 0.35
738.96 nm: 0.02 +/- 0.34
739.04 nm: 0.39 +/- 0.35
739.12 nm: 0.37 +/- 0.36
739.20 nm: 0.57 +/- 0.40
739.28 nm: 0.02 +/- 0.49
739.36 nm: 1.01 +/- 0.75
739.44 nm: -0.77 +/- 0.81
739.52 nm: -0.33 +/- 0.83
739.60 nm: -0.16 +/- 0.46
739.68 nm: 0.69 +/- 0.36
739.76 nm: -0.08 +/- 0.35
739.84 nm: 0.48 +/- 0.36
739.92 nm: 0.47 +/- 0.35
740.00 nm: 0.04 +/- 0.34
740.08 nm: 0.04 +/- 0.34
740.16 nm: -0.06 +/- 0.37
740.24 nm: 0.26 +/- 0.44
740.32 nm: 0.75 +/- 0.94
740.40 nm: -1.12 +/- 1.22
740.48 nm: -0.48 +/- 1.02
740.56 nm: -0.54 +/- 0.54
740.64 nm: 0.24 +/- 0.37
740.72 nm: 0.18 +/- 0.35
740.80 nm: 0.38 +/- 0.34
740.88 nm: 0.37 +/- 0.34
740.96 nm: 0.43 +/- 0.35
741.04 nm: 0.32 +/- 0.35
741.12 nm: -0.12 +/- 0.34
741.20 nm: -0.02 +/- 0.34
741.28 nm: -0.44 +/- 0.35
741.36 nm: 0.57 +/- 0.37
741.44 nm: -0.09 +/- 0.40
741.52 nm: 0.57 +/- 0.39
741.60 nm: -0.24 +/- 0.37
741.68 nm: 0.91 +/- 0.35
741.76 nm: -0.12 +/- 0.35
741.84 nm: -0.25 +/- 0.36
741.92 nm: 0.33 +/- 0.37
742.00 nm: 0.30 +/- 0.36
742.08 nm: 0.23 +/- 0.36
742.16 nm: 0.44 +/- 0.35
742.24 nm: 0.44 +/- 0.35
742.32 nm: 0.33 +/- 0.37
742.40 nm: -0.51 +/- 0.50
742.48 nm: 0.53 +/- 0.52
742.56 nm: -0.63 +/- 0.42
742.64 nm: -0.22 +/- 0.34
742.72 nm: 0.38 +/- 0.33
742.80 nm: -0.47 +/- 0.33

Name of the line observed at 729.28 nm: H-gamma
